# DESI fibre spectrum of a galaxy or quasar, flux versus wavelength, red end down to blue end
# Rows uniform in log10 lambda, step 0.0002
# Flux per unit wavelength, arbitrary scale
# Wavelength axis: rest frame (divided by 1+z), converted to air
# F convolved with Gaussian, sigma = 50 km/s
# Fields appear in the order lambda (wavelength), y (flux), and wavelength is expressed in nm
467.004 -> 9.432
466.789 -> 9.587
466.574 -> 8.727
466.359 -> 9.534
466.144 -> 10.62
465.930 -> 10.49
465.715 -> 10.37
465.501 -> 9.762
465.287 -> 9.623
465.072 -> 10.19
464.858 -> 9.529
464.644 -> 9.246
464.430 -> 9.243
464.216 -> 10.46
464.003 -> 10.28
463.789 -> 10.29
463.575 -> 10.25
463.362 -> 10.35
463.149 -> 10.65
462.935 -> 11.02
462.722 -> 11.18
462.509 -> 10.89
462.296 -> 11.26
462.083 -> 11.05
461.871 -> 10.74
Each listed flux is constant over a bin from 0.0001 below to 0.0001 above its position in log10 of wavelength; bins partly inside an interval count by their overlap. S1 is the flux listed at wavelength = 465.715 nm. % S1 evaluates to 10.37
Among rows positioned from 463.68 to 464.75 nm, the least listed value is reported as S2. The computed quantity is 9.243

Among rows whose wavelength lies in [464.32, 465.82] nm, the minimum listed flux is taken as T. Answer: 9.243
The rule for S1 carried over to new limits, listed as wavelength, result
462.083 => 11.05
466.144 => 10.62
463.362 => 10.35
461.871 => 10.74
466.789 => 9.587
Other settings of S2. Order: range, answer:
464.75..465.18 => 9.529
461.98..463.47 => 10.35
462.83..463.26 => 10.65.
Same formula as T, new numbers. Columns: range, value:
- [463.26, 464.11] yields 10.25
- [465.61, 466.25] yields 10.37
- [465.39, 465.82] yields 9.762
